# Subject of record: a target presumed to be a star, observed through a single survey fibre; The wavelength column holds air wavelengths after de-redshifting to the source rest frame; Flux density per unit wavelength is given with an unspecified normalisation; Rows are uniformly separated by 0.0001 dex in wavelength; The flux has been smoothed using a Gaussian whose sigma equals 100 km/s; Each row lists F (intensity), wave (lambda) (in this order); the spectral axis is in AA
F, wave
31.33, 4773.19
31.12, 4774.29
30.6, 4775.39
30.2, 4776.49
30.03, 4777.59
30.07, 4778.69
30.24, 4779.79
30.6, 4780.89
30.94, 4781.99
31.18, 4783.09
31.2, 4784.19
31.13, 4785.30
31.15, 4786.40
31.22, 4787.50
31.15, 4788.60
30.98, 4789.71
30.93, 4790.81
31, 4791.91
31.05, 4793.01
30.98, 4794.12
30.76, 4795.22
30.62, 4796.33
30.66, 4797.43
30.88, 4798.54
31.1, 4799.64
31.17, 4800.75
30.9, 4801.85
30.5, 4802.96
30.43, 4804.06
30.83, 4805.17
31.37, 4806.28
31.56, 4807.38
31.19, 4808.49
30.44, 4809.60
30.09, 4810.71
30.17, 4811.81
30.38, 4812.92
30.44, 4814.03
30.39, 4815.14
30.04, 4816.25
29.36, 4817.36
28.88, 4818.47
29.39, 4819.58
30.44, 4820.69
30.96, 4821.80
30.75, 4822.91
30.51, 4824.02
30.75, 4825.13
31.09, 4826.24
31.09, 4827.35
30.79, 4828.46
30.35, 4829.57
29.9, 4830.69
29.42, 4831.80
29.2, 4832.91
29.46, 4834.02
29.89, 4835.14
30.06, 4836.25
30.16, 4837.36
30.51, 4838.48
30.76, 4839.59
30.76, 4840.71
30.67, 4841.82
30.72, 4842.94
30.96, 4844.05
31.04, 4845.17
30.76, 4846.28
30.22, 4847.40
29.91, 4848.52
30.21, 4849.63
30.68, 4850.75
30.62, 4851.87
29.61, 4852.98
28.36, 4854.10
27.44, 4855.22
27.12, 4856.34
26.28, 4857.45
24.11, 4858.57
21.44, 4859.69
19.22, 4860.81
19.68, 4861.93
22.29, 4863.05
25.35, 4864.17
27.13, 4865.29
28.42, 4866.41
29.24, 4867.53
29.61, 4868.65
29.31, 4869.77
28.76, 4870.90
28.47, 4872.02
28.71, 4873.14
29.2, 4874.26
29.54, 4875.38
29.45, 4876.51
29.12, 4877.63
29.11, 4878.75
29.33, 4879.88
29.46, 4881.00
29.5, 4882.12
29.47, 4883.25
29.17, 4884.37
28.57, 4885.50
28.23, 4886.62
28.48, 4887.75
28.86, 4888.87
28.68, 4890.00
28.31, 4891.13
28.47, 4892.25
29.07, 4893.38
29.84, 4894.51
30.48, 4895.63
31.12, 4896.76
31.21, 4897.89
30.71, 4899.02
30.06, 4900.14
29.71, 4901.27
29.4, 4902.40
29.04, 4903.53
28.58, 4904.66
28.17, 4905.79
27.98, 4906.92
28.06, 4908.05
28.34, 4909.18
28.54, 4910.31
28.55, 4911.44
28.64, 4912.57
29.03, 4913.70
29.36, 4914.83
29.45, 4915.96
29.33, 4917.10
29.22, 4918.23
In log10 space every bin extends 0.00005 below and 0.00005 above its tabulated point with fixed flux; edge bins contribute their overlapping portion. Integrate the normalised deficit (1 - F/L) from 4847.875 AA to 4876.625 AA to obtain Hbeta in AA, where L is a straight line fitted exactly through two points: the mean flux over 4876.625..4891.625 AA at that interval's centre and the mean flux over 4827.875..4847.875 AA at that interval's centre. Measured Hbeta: 2.2 AA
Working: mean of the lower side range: 30.3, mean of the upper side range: 29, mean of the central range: 27.3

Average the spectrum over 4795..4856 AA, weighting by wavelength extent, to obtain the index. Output 30.3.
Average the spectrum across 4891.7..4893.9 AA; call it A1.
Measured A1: 28.7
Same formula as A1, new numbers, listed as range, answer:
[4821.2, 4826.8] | 30.8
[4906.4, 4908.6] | 28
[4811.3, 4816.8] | 30.3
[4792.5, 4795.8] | 30.9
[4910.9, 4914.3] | 28.8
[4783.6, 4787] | 31.1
